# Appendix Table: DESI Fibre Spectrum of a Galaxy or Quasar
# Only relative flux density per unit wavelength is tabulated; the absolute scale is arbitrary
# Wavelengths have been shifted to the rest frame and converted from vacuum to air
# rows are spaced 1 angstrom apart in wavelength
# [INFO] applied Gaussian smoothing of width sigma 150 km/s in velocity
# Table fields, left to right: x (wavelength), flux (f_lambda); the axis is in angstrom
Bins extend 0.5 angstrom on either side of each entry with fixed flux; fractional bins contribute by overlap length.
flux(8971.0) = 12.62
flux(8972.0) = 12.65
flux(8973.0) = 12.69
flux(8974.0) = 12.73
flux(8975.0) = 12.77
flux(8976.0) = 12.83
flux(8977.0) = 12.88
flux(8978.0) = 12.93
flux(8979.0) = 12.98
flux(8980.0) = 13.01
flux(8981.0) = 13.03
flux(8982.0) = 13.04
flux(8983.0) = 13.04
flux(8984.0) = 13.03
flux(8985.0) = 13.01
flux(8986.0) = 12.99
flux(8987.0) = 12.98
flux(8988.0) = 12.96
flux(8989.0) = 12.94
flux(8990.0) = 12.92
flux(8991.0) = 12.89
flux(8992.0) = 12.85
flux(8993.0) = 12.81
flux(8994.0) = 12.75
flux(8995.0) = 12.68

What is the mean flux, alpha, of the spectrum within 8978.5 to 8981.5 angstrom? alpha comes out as 13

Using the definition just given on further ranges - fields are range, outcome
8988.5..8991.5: 12.9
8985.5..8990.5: 13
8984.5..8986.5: 13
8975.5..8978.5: 12.9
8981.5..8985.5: 13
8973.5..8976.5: 12.8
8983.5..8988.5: 13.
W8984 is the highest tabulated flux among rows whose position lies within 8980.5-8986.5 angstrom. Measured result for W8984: 13.04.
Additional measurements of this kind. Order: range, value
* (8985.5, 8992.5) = 12.99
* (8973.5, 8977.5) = 12.88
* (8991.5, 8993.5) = 12.85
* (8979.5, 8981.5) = 13.03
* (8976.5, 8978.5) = 12.93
